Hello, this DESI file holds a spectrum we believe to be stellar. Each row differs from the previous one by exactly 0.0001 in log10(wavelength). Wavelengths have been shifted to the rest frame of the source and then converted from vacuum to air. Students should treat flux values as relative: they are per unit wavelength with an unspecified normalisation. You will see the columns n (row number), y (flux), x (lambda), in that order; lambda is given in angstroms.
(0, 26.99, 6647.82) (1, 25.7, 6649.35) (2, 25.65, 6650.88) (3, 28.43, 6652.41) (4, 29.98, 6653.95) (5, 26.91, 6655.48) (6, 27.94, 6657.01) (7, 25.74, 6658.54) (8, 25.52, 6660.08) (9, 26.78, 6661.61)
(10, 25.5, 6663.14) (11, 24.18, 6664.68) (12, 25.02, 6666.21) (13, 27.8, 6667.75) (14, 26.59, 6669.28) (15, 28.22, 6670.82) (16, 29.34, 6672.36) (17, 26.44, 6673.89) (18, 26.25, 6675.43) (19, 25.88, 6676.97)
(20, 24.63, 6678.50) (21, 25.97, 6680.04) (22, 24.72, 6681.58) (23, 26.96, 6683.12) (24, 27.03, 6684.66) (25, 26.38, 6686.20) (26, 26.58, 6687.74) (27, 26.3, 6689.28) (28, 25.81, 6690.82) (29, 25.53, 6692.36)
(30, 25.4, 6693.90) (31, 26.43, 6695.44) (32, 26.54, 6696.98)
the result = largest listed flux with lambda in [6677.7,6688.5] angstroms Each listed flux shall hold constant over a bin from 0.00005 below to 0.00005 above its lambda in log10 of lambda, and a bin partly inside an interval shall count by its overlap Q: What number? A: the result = 27.03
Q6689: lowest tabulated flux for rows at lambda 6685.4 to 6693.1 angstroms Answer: 25.53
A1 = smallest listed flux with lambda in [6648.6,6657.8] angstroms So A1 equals 25.65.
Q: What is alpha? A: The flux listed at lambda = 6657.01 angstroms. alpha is 27.94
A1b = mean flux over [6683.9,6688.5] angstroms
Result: 26.7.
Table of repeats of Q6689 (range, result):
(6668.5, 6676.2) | 26.25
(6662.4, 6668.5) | 24.18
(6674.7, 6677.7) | 25.88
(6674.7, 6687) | 24.63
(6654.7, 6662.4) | 25.52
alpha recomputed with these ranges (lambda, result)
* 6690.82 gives 25.81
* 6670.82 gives 28.22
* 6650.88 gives 25.65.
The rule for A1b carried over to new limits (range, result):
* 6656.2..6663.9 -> 26.3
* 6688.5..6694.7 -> 25.8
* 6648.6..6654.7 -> 27.4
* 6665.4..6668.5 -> 26.4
